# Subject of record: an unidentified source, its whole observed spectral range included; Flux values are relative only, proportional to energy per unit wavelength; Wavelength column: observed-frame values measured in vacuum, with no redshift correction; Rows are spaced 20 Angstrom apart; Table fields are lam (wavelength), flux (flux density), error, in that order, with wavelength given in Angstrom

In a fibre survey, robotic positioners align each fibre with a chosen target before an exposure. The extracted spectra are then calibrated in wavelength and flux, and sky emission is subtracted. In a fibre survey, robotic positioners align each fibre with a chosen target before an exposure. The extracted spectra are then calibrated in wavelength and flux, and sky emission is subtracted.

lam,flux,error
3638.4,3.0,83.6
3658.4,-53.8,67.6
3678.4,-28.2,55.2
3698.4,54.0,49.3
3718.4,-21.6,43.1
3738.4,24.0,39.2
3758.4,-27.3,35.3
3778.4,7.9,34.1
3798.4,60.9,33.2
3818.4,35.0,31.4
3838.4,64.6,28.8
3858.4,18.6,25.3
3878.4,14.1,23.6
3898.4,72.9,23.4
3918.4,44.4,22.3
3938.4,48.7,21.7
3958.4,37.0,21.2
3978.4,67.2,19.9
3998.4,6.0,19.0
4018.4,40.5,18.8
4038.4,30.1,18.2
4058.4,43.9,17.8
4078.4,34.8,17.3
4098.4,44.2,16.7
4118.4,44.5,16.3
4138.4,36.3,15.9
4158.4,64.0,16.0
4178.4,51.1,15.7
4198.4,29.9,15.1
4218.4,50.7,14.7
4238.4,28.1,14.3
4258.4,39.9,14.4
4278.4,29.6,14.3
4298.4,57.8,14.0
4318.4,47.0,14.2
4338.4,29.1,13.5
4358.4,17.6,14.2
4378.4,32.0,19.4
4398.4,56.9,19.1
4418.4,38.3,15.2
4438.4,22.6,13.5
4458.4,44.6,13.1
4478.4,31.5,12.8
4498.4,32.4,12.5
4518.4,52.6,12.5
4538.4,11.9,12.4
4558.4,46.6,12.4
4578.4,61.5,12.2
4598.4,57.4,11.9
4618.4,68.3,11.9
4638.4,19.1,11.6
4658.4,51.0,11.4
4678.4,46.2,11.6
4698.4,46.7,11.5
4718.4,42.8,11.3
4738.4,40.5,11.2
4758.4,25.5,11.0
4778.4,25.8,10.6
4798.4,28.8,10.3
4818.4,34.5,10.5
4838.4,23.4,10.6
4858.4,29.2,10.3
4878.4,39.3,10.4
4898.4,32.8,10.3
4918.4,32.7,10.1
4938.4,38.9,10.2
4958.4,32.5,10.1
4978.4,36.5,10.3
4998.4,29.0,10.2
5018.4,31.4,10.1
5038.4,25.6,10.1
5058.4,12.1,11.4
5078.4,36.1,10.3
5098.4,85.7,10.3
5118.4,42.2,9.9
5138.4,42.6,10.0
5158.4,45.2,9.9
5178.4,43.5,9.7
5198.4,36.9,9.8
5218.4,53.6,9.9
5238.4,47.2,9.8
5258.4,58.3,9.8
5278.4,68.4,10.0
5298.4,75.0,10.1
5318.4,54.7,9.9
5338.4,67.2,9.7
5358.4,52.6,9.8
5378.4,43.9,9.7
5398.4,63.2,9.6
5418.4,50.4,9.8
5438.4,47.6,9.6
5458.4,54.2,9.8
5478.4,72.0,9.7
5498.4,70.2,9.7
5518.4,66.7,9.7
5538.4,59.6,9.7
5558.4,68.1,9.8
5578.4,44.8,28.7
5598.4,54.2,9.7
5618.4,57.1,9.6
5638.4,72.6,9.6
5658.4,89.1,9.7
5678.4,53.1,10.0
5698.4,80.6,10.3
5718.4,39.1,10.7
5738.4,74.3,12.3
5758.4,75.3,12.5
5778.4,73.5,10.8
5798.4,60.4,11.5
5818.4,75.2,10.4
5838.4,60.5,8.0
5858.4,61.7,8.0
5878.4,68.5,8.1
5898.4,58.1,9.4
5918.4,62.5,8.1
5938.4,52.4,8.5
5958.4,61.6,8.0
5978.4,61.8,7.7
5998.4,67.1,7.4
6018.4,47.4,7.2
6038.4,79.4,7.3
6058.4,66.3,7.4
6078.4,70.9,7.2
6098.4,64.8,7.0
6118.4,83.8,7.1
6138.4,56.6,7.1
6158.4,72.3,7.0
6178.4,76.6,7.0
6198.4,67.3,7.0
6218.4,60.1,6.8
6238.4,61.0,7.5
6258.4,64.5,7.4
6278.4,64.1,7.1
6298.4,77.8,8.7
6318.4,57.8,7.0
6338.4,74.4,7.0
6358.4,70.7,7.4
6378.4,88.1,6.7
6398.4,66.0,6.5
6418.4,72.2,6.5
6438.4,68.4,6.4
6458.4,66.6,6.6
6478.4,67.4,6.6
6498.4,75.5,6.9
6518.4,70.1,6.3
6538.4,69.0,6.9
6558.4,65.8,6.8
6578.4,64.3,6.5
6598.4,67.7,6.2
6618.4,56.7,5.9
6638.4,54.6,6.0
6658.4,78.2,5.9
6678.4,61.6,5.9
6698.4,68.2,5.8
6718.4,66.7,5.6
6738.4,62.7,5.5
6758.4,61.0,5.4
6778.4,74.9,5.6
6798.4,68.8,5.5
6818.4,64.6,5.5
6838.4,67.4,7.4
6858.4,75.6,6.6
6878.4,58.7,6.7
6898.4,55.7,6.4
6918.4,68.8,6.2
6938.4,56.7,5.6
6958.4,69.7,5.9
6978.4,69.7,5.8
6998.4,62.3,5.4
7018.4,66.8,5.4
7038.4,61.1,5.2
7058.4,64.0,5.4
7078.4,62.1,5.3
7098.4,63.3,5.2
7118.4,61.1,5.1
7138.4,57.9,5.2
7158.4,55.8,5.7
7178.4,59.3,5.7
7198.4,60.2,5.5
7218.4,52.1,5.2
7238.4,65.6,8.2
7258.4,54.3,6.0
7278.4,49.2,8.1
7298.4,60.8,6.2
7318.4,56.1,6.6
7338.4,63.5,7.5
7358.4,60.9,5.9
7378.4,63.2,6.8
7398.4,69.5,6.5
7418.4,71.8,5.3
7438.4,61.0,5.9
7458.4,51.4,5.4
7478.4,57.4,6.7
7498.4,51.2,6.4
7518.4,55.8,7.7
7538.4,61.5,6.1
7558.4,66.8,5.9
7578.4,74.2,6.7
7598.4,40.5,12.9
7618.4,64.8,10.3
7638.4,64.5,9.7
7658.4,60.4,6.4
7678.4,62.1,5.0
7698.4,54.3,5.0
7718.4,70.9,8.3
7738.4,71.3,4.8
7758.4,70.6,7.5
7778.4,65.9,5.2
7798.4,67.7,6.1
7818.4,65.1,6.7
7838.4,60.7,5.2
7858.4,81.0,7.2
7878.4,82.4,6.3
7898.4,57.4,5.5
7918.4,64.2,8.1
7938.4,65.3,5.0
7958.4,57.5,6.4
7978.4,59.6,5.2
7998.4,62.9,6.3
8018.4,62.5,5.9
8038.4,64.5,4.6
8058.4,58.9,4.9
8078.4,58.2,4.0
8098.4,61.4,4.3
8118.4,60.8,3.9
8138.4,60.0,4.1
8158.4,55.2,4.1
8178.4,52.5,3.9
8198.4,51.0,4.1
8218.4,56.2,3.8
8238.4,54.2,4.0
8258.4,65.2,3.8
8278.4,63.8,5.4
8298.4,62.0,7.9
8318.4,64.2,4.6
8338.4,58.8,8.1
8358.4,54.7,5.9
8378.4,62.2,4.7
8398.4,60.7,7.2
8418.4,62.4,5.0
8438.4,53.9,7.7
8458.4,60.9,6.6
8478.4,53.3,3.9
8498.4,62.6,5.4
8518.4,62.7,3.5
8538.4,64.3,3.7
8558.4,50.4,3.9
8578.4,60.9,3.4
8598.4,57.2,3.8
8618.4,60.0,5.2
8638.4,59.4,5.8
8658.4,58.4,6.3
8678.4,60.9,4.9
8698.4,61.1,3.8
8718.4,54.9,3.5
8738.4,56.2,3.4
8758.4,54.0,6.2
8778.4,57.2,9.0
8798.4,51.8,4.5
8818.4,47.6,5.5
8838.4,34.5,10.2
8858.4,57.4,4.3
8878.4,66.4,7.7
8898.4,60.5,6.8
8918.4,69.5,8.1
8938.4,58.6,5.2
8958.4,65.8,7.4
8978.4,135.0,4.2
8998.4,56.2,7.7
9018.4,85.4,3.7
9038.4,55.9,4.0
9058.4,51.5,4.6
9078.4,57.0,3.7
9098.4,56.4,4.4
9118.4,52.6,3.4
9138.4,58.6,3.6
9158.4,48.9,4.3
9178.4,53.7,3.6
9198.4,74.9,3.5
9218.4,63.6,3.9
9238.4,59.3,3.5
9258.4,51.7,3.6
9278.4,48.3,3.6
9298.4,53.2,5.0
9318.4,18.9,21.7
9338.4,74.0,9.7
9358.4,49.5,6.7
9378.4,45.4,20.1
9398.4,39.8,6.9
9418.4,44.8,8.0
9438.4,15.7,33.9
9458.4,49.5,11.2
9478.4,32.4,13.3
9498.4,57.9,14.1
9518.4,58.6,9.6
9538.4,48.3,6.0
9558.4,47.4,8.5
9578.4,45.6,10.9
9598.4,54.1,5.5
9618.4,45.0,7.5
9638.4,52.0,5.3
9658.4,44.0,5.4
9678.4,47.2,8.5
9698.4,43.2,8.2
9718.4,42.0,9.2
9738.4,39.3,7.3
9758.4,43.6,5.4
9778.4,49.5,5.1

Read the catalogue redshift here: 0.368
